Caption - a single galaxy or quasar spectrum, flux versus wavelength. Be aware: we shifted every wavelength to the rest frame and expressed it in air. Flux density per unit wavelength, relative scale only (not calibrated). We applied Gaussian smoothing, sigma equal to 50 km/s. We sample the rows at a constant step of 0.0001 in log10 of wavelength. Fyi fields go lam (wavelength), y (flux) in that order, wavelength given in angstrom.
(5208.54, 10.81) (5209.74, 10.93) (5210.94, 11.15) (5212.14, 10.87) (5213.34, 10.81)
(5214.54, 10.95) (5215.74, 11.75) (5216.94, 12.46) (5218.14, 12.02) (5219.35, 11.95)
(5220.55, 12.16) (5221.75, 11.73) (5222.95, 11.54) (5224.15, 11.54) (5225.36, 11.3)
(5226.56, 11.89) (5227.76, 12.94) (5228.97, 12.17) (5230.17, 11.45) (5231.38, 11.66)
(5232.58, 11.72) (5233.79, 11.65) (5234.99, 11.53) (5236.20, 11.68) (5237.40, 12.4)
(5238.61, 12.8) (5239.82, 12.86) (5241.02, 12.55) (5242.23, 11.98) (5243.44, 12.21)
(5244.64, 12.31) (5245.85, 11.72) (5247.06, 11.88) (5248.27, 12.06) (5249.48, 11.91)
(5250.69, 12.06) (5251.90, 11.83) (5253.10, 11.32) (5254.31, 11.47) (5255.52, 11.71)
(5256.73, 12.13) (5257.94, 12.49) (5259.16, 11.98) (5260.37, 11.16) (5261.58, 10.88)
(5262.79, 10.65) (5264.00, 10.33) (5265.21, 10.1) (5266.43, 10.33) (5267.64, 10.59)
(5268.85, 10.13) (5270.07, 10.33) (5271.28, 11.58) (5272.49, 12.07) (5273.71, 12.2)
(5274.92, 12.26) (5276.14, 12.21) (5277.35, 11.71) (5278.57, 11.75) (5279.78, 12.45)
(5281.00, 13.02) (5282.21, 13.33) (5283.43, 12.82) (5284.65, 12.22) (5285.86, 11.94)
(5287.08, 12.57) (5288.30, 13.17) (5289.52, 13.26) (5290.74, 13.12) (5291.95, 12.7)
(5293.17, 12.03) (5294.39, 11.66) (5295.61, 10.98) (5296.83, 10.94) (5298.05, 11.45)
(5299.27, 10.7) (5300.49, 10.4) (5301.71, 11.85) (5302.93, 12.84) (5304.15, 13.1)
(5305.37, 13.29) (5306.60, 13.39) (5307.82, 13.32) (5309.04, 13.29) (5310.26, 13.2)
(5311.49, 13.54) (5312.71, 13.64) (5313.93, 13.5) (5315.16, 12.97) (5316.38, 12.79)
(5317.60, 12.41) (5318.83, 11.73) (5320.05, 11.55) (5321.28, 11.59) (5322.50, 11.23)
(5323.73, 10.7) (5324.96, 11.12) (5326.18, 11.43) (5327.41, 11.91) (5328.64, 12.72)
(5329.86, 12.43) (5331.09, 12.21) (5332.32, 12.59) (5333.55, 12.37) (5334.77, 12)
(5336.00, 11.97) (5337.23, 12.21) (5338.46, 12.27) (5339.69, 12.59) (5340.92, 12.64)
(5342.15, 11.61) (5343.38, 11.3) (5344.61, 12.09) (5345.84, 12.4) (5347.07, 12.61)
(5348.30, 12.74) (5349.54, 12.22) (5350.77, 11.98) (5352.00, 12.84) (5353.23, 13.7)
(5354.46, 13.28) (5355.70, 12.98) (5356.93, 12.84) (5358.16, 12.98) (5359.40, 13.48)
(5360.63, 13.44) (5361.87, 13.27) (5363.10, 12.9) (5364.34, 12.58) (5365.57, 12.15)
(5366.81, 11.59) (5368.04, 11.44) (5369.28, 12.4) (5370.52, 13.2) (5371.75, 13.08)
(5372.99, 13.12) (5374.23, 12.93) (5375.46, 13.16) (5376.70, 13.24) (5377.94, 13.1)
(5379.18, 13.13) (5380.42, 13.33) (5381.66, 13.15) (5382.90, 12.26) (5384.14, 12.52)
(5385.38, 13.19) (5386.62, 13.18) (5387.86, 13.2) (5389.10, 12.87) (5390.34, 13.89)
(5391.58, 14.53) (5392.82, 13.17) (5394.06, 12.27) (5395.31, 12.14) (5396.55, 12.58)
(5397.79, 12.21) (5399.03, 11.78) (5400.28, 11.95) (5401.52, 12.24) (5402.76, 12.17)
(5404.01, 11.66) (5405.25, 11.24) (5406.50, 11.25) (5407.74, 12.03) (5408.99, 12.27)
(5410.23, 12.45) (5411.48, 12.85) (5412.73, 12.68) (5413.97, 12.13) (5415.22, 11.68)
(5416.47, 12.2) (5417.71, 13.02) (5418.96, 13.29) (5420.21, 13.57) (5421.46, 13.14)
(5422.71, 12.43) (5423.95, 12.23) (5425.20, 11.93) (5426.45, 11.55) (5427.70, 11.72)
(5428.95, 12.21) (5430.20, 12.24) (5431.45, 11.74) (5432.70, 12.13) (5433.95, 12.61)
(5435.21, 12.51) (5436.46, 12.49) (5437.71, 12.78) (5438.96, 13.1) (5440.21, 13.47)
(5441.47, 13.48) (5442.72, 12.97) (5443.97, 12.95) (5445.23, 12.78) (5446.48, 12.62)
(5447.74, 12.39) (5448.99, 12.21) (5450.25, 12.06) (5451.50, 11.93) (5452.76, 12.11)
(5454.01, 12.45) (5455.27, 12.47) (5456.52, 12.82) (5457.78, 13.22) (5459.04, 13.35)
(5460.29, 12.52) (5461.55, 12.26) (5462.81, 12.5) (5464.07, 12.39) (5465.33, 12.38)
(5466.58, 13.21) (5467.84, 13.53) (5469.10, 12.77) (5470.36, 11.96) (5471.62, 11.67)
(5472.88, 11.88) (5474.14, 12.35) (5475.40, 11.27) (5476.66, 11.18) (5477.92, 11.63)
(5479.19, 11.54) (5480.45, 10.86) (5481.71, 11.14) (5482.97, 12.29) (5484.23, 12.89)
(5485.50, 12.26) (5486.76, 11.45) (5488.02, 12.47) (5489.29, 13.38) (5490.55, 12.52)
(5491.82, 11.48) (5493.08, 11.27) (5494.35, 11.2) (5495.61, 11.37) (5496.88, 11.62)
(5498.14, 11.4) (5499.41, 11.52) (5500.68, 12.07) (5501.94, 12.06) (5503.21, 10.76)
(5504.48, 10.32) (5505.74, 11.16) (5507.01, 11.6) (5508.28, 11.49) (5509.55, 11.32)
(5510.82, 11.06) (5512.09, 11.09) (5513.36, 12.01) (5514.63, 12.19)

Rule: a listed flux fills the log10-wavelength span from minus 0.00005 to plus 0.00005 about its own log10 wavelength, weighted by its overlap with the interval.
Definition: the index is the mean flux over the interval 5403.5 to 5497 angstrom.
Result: 12.3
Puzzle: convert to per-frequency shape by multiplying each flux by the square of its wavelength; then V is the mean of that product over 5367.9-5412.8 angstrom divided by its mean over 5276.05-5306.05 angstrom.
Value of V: 1.07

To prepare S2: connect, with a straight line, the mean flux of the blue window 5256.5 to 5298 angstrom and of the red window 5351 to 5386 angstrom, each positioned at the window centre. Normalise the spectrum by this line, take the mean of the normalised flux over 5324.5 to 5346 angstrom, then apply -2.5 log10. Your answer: 0.034 mag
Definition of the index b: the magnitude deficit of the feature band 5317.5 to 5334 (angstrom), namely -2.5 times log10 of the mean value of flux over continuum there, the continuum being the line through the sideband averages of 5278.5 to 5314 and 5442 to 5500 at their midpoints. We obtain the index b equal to 0.06 mag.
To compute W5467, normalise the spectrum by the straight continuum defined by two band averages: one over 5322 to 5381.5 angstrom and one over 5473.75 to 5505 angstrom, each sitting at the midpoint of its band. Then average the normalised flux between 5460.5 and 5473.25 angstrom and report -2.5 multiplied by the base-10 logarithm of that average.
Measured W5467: -0.06 mag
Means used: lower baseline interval 12.5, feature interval 12.5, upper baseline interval 11.7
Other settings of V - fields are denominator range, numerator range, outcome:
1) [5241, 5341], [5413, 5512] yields 1.08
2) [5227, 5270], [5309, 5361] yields 1.10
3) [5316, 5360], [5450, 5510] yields 1.03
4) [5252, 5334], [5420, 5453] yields 1.10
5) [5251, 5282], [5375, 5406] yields 1.16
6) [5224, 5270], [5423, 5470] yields 1.16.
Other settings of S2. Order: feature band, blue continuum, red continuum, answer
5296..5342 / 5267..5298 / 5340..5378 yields 0.01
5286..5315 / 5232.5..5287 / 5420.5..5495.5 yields -0.05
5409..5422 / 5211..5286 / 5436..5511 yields -0.06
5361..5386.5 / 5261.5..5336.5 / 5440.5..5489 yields -0.05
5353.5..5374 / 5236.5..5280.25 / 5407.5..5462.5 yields -0.05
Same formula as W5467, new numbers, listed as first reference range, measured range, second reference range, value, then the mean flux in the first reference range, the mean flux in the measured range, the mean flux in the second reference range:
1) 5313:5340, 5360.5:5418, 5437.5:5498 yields -0.04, 12.1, 12.6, 12.3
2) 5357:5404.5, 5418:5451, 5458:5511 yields -0.02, 12.8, 12.6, 11.9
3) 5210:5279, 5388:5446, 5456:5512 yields -0.06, 11.7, 12.5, 11.9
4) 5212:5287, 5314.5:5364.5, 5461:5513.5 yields -0.05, 11.8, 12.4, 11.8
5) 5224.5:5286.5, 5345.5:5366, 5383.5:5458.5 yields -0.05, 11.8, 12.9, 12.5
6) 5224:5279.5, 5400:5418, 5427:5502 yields 0.00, 11.7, 12.1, 12.3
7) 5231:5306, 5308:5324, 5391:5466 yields -0.04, 11.9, 12.5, 12.5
